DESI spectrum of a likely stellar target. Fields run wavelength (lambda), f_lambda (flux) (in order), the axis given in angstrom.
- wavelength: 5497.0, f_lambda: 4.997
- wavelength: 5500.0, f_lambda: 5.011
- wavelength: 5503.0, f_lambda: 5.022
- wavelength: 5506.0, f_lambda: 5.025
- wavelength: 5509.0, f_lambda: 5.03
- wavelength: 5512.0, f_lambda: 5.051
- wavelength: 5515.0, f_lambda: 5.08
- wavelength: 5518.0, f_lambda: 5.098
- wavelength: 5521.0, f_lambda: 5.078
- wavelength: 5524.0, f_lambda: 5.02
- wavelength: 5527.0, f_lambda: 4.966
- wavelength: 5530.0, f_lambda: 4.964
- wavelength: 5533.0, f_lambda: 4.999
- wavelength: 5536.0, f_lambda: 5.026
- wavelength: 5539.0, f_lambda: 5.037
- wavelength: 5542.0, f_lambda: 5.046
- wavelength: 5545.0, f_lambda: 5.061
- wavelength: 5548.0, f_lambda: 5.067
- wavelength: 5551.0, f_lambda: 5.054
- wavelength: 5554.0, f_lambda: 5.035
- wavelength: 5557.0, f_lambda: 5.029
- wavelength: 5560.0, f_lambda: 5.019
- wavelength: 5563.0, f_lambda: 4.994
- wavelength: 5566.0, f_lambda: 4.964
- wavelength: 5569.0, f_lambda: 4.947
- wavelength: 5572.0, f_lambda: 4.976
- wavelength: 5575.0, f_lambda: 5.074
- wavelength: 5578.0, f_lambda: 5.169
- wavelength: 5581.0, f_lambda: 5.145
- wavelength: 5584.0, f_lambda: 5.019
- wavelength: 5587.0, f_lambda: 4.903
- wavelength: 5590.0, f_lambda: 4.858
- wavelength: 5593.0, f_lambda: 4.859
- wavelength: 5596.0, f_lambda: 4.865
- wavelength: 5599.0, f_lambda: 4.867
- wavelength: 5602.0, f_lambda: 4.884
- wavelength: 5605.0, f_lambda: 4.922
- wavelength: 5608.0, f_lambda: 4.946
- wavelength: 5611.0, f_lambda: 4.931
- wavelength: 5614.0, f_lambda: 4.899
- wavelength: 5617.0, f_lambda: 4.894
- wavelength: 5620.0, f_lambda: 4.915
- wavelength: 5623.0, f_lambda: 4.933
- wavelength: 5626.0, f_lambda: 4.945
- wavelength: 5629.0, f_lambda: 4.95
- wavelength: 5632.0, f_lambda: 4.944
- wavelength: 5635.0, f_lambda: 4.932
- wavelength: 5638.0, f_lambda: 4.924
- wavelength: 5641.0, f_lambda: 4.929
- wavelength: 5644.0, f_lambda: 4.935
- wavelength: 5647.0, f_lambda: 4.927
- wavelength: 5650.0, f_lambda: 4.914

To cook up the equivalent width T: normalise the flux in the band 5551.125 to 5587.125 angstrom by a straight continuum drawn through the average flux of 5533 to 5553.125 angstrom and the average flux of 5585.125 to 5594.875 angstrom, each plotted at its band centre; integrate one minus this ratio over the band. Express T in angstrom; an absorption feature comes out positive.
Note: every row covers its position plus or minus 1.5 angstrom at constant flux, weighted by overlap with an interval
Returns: -0.56 angstrom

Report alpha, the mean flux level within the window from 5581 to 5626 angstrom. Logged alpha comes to 4.92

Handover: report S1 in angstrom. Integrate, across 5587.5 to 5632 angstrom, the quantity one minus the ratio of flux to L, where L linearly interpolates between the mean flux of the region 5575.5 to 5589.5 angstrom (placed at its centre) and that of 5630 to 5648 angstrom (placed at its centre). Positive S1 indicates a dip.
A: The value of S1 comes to 0.8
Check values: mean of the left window 5.05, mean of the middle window 4.91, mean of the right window 4.93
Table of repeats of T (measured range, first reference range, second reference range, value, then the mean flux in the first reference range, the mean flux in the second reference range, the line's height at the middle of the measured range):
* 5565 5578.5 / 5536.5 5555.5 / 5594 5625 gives -0.1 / 5.05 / 4.91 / 4.99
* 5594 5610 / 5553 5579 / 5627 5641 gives 0.3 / 5.02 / 4.94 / 4.98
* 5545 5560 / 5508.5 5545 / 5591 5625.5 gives -0.2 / 5.03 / 4.9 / 4.99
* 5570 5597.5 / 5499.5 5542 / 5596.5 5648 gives -0.1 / 5.03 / 4.92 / 4.96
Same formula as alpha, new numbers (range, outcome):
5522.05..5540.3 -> 5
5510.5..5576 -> 5.03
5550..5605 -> 4.98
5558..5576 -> 4.99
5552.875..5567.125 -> 5.01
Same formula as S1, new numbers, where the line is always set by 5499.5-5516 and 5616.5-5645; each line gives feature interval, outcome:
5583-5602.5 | 0.3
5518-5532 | 0.0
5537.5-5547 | -0.1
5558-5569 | 0.0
